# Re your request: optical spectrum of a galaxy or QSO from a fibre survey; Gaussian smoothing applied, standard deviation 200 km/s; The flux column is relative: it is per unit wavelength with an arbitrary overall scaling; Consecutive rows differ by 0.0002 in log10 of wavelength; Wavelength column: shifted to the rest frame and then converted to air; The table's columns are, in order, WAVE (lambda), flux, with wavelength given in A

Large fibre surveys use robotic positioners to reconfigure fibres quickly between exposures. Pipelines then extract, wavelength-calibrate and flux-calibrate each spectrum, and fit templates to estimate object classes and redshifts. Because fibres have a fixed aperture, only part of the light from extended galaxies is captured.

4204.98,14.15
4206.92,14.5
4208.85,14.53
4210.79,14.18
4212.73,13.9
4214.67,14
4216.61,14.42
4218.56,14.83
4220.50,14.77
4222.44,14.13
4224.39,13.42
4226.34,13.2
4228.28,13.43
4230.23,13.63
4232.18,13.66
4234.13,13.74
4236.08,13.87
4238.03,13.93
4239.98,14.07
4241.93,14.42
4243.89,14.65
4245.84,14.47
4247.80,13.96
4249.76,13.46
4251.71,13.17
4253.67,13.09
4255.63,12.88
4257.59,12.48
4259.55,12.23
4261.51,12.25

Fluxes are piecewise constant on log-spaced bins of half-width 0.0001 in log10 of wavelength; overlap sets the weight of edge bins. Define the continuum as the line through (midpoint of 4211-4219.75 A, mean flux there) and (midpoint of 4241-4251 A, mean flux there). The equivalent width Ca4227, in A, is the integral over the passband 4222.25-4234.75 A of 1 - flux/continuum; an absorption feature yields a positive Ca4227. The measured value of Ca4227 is 0.6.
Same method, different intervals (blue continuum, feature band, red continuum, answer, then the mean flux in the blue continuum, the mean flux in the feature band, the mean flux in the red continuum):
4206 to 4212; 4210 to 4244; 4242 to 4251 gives 0.7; 14.4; 14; 14.1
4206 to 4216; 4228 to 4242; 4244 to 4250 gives 0.3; 14.2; 13.8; 14.1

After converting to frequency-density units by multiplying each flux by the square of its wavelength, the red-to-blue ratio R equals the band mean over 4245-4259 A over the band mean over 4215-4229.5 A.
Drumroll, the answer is 0.96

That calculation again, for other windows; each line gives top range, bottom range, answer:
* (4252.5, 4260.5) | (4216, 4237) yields 0.93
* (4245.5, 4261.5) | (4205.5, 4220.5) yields 0.93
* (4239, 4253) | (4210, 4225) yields 1.00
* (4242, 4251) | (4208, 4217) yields 1.01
